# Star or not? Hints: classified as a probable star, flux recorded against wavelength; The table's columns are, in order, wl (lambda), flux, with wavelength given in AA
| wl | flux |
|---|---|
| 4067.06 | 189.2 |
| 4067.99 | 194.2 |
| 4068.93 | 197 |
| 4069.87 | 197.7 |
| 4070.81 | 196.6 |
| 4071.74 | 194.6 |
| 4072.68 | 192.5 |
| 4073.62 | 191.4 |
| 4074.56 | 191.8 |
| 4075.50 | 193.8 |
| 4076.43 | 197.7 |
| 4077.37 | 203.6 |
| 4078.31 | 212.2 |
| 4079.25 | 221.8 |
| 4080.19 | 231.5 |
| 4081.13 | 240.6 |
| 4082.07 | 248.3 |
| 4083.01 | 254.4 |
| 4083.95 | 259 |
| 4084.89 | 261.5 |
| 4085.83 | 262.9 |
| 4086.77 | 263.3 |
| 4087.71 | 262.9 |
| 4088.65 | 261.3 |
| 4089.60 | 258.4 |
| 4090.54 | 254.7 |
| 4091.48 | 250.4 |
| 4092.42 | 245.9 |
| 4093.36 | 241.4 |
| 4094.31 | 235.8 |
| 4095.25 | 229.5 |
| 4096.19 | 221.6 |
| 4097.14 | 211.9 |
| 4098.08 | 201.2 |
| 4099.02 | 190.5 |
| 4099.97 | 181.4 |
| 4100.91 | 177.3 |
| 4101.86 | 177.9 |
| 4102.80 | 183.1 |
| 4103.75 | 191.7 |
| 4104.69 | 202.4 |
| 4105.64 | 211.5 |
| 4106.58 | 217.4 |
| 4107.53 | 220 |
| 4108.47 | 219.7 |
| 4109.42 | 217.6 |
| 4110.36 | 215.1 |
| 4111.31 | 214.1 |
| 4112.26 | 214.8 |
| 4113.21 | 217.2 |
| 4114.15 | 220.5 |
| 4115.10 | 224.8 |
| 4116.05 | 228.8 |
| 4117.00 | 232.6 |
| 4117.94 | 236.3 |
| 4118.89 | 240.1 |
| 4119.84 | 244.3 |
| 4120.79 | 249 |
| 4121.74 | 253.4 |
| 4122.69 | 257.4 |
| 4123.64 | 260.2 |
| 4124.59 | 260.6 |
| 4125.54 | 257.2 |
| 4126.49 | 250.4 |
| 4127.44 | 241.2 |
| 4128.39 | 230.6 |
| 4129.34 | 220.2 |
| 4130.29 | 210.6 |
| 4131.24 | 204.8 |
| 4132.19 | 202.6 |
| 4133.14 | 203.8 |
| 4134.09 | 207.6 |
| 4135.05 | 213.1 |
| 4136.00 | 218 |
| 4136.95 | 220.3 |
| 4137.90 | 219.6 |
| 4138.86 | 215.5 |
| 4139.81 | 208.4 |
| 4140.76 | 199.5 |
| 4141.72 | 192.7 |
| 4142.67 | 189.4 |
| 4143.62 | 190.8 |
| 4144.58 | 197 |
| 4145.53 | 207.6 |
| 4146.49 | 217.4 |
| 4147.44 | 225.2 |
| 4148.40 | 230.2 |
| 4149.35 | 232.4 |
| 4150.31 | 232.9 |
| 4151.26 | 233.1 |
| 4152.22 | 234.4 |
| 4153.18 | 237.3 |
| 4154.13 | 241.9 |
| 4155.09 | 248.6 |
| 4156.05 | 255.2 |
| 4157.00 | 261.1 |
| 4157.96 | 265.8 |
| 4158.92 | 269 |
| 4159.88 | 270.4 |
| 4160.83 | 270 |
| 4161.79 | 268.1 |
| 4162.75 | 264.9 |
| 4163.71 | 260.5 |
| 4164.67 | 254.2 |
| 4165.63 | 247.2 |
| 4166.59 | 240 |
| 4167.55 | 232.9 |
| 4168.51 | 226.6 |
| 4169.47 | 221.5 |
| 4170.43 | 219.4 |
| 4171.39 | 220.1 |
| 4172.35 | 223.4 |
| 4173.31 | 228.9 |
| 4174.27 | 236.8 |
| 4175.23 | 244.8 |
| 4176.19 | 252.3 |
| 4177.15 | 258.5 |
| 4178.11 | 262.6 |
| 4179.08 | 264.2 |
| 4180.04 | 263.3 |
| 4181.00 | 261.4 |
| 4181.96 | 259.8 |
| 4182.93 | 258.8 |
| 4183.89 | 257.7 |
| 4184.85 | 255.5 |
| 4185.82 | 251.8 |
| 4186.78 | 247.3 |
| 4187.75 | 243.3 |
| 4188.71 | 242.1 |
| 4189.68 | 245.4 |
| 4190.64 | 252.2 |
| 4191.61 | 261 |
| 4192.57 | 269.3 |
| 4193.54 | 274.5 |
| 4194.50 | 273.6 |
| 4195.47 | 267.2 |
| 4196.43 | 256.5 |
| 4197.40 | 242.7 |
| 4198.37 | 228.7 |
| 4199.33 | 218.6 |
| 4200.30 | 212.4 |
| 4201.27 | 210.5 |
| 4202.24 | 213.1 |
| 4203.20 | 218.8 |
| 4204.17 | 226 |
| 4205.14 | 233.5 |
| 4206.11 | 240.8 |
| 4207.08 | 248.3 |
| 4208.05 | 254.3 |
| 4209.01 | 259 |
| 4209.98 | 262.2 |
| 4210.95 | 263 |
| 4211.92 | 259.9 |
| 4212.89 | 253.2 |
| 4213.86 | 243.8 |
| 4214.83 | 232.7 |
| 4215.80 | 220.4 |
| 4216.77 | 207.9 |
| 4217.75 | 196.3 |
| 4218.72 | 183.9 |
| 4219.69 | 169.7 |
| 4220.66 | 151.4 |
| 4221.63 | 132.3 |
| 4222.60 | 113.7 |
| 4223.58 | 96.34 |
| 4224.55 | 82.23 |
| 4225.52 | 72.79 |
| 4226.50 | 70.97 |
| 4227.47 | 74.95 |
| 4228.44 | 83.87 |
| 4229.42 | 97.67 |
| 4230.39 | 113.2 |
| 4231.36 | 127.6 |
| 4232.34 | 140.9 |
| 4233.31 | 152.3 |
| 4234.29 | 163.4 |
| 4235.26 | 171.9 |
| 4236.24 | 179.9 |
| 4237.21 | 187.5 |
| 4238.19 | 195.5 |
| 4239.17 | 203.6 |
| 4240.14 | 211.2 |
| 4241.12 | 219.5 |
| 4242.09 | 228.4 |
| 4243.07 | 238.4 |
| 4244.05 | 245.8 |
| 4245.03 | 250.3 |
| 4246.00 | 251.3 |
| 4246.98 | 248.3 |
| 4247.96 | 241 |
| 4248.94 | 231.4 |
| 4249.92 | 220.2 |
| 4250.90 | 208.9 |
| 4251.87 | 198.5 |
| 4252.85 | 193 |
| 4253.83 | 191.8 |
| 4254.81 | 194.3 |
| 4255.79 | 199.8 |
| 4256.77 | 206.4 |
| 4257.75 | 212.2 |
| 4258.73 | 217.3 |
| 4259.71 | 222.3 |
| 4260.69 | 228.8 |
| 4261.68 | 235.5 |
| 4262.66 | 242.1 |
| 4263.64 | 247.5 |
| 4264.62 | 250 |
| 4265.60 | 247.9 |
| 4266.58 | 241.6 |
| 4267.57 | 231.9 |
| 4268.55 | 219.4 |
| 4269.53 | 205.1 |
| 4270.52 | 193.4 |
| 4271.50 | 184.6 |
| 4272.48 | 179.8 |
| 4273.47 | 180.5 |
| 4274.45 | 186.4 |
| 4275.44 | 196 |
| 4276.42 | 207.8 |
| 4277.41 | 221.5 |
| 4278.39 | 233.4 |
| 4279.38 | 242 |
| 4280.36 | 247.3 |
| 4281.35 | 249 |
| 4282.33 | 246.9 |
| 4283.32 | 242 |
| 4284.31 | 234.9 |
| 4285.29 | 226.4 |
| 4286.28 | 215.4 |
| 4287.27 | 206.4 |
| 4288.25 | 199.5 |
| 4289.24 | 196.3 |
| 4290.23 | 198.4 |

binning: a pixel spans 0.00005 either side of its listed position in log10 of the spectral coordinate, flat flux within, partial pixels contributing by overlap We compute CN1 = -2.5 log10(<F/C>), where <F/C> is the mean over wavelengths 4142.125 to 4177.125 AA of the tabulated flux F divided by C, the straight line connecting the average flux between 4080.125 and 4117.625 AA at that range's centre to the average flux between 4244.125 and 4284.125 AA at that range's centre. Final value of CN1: -0.06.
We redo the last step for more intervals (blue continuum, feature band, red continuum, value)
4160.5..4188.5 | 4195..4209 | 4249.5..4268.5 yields 0.02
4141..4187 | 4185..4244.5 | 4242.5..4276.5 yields 0.14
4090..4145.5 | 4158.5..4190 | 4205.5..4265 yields -0.19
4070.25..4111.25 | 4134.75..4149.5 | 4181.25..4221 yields 0.09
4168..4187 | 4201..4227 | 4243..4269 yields 0.20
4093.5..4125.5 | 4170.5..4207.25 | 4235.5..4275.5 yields -0.13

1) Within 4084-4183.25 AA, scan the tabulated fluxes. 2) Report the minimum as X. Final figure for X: 177.3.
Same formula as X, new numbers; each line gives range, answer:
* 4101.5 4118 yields 177.9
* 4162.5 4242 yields 70.97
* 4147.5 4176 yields 219.4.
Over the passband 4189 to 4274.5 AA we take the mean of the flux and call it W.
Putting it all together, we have 206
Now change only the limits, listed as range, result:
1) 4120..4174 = 232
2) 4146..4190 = 246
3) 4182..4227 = 219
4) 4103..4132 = 228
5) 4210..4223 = 205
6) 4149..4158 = 243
